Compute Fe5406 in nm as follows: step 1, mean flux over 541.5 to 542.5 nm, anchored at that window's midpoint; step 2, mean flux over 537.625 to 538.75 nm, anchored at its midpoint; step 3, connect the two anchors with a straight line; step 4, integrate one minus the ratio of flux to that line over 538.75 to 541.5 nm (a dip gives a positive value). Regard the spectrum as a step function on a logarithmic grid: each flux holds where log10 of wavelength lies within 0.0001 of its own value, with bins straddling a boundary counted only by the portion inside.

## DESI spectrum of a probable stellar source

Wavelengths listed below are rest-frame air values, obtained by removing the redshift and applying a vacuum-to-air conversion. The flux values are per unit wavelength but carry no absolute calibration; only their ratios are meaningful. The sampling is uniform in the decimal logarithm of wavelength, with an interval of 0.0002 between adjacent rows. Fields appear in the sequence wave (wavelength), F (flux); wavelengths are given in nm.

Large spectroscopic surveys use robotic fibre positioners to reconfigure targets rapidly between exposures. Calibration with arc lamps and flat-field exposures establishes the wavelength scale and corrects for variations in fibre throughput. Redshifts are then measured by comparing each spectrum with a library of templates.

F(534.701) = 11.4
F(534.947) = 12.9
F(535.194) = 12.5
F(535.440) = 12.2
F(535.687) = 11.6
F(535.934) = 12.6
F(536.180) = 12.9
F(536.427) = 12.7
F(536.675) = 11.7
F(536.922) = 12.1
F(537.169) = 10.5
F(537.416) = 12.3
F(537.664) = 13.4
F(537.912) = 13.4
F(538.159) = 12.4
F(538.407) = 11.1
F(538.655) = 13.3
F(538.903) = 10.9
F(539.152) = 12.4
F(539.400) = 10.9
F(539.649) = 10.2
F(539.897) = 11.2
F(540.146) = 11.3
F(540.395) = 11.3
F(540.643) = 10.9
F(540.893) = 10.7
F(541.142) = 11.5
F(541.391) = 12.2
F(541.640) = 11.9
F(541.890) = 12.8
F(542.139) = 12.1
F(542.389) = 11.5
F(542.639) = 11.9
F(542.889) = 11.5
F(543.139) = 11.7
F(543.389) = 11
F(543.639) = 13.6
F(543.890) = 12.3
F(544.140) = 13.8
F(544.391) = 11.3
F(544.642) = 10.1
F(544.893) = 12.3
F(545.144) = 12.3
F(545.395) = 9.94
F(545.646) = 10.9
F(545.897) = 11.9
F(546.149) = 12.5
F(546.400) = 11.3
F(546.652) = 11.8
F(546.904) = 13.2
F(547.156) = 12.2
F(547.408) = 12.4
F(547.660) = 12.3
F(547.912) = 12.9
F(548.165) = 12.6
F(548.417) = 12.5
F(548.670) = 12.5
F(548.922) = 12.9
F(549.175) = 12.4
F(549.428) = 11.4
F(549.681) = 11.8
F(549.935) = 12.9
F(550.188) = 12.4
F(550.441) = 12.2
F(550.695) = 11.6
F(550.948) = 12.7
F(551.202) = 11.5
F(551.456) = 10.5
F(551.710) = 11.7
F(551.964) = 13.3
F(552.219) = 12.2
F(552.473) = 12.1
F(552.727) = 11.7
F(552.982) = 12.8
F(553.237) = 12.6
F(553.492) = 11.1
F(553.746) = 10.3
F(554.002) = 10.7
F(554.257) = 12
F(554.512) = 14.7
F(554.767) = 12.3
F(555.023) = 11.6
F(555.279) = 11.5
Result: 0.25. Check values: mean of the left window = 12.7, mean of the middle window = 11.2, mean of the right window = 12.1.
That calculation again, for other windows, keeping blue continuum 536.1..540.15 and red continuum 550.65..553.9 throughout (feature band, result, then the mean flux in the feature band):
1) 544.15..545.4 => 0.04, 11.5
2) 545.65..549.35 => -0.14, 12.3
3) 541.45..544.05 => -0.03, 12.1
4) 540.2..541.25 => 0.07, 11.1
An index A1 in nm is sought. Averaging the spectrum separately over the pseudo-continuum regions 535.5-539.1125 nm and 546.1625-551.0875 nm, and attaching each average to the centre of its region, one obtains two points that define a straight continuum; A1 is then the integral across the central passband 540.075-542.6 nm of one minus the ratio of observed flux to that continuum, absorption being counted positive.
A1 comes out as 0.13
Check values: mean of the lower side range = 12.2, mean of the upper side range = 12.3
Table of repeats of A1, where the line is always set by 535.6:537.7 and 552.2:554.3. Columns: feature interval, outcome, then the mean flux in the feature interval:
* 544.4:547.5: 0.05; 11.7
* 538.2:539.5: 0.03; 11.8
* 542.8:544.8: 0.01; 11.9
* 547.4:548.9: -0.09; 12.6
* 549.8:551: -0.06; 12.3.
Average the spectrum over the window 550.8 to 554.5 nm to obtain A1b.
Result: 11.9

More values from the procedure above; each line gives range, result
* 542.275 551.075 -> 12.1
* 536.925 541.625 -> 11.7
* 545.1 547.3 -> 11.8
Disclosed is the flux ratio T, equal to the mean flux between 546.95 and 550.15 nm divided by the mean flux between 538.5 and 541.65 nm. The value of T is 1.1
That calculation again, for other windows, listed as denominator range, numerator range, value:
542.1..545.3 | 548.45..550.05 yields 1.03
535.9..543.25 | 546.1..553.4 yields 1.03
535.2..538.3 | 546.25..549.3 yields 1.01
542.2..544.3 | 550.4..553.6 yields 0.99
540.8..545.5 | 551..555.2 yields 1.01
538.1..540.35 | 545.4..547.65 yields 1.04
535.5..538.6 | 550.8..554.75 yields 0.98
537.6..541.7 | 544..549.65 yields 1.03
